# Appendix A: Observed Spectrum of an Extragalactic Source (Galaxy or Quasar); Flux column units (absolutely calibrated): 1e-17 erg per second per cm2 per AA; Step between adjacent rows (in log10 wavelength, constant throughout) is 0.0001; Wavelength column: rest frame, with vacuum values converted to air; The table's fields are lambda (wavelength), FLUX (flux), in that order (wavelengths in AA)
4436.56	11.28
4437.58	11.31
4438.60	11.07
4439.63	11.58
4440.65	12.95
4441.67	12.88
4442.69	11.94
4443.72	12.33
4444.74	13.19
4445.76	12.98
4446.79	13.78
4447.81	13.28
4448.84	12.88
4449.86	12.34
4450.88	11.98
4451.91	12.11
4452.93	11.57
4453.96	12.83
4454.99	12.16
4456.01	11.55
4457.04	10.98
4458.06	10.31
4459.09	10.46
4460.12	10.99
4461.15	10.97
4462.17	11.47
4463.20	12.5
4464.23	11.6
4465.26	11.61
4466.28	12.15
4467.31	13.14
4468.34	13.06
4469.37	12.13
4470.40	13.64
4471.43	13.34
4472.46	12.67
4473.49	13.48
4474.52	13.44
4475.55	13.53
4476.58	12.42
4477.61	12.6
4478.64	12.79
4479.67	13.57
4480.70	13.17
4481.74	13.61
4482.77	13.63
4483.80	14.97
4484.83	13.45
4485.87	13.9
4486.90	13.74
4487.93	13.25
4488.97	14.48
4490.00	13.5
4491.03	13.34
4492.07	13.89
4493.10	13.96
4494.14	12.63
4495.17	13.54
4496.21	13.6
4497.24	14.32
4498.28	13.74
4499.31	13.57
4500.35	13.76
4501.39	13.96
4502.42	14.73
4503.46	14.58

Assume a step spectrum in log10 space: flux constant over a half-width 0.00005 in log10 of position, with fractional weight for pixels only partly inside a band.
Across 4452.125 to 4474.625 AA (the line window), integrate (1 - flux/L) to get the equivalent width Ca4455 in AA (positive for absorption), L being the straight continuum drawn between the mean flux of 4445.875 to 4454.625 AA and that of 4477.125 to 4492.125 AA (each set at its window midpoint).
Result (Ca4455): 1.6 AA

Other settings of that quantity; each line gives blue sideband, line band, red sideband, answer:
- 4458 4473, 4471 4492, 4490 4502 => -0.9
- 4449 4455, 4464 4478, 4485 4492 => 0.2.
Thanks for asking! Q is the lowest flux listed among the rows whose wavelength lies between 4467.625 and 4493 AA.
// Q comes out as 12.13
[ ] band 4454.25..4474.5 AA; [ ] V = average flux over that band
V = 12.1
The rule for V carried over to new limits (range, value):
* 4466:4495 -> 13.4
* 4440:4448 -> 12.9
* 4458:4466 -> 11.3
